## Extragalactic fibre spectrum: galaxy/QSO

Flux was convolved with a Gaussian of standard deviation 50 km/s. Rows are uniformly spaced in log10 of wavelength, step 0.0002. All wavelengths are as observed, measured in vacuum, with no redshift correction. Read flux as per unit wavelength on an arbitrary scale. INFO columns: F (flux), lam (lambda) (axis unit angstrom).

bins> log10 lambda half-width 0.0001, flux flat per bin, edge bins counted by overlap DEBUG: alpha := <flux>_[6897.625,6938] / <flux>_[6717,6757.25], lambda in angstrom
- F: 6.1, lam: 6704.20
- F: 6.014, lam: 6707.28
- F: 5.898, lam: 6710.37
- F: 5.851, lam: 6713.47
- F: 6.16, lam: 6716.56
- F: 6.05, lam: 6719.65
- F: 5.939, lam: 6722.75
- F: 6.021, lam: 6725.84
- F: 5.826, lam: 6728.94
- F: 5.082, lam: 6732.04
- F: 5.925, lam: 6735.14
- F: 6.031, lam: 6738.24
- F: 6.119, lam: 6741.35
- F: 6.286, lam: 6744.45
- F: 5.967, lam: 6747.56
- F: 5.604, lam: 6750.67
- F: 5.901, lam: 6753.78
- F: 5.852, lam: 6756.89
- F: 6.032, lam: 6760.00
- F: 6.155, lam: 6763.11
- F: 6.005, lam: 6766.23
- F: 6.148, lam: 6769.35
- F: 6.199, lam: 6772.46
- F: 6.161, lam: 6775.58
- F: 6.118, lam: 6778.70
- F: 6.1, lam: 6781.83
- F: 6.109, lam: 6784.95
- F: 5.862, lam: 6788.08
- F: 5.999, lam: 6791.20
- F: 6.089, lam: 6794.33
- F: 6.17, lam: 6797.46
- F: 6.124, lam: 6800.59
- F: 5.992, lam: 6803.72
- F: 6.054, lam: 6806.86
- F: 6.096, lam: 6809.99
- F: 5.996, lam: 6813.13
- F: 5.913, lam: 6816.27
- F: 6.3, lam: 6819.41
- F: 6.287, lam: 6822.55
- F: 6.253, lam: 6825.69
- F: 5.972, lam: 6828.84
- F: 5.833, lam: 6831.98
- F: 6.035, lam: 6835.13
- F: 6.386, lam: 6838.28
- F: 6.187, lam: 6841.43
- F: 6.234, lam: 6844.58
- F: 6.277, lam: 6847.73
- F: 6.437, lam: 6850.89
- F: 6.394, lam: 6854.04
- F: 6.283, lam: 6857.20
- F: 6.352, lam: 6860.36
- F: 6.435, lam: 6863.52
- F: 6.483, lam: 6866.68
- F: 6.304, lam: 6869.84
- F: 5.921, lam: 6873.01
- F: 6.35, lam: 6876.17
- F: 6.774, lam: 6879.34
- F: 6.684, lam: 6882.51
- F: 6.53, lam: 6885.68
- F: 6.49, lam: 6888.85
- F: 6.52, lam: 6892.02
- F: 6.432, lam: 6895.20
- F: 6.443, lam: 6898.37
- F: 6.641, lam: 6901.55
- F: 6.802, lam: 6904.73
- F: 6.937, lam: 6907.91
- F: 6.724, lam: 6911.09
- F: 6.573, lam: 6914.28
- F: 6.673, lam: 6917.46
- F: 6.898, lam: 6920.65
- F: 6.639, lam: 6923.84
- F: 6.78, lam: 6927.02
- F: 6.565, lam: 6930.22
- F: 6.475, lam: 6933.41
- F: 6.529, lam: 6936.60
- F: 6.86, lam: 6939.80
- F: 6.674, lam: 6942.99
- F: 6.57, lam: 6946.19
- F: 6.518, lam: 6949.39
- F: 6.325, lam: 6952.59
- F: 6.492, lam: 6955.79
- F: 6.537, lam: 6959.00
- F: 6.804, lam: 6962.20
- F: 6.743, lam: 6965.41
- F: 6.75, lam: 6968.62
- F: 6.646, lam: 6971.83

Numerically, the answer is 1.13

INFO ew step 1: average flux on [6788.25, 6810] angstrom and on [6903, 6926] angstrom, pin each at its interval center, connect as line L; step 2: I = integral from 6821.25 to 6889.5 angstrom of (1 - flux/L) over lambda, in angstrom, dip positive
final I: 0.92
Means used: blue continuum 6.06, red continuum 6.75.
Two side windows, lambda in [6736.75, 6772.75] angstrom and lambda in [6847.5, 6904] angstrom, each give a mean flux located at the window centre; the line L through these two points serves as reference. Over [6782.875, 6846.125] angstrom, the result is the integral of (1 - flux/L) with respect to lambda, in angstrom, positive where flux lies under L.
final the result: 1.3 angstrom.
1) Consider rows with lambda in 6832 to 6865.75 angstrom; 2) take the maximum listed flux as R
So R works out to 6.437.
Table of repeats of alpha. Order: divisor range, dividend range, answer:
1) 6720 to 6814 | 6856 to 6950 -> 1.09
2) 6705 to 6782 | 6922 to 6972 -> 1.11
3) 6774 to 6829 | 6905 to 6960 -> 1.09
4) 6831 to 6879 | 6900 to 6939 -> 1.07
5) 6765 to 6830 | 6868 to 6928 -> 1.08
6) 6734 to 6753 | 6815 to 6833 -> 1.02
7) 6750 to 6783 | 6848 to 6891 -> 1.06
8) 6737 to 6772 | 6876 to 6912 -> 1.10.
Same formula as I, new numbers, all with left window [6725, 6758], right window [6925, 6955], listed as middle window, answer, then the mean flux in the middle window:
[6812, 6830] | 0.1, 6.13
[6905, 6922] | -0.7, 6.76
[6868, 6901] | -0.3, 6.45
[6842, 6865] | -0.2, 6.34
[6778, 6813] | 0.0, 6.06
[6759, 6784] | -0.6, 6.12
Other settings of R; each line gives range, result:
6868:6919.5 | 6.937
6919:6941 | 6.898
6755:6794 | 6.199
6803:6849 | 6.386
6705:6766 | 6.286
